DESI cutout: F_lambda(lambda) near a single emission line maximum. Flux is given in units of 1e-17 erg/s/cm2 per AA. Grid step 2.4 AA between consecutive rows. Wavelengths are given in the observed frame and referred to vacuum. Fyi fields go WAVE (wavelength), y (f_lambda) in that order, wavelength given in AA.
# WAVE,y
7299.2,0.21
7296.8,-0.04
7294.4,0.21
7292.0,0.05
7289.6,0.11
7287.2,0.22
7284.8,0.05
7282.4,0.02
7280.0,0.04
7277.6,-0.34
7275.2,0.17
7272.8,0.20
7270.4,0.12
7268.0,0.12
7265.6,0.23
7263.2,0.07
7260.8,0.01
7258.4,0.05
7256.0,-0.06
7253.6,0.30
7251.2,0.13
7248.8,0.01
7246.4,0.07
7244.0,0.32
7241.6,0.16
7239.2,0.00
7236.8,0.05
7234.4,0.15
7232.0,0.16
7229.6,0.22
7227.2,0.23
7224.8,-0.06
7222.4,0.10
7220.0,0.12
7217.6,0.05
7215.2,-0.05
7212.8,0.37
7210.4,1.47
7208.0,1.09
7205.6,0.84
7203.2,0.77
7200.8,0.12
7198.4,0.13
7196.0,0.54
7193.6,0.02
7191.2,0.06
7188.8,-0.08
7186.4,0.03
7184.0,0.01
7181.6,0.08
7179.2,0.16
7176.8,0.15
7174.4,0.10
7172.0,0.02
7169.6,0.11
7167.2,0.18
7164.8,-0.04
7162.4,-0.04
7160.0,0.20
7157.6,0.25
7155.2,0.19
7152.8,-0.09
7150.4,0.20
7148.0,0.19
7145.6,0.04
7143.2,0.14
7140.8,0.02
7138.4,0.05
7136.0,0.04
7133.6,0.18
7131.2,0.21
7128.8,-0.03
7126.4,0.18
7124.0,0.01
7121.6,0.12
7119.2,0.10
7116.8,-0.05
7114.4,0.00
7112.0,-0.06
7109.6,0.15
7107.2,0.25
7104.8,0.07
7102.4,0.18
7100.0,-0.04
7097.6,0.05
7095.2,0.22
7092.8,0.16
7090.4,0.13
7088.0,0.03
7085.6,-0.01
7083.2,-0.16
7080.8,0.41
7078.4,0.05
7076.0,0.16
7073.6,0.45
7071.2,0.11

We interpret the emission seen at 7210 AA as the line [O II] 3727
